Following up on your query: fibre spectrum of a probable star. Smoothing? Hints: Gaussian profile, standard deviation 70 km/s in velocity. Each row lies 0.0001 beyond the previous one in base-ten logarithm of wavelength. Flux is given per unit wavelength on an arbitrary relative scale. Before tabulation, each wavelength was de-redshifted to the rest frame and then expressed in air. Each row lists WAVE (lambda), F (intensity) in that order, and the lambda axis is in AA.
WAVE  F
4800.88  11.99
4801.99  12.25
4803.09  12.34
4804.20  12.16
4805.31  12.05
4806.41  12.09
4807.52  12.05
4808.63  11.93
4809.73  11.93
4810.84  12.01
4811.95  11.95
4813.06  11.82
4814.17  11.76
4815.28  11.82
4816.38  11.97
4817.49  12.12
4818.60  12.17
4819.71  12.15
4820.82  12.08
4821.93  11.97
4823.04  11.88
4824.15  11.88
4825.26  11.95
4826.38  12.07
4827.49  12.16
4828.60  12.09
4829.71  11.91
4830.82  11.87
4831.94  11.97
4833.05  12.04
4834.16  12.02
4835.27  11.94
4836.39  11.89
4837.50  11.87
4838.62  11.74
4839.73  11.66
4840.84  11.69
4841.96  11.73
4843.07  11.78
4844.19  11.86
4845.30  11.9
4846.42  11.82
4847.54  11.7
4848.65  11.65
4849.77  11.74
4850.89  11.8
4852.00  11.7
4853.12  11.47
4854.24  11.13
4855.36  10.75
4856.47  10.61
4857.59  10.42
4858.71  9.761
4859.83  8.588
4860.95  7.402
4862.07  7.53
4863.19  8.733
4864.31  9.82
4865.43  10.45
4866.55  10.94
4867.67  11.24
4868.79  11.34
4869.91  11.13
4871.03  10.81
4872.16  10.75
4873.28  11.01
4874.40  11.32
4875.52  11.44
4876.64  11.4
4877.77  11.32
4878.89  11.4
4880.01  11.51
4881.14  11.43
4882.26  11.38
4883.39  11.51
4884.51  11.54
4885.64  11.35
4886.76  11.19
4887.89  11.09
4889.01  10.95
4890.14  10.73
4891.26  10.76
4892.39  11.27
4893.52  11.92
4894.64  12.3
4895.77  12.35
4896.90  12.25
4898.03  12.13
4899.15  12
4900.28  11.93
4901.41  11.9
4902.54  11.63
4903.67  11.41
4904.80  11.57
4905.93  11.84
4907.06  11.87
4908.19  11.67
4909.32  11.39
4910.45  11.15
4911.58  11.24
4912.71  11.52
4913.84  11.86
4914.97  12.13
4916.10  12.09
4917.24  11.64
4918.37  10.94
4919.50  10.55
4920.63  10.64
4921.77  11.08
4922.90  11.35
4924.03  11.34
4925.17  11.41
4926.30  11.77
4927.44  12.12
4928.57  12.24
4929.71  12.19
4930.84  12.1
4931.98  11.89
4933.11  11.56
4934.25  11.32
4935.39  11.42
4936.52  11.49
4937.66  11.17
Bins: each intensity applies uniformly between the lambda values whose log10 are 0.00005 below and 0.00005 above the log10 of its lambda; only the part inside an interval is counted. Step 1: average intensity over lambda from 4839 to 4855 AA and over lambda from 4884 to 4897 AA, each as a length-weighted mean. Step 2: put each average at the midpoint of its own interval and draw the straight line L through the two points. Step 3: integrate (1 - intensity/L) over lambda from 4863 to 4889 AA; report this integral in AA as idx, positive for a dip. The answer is 1.00 AA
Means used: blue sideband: 11.7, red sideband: 11.4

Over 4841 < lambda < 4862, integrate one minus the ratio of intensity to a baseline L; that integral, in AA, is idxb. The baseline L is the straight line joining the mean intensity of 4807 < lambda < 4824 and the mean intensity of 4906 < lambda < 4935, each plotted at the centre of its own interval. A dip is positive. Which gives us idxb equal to 1.6 AA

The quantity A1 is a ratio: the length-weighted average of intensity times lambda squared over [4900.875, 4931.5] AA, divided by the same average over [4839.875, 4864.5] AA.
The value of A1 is 1.11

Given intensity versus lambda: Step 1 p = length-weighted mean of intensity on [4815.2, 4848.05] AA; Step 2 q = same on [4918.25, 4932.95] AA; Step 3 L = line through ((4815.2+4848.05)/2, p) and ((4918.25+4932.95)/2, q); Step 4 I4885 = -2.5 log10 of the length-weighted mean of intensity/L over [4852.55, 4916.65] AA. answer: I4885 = 0.06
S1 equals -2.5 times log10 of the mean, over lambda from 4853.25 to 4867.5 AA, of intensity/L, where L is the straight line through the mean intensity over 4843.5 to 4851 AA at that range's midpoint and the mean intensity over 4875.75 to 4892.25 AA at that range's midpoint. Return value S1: 0.18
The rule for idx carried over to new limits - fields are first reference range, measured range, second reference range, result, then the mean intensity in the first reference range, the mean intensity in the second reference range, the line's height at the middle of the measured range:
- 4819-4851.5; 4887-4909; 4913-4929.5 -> -0.1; 11.9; 11.5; 11.6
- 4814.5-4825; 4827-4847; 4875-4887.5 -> -0.1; 12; 11.4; 11.8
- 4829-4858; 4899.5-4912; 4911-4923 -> -0.2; 11.7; 11.4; 11.4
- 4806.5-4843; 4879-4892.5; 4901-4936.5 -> 0.5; 11.9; 11.6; 11.7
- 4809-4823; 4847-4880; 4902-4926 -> 2.9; 12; 11.4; 11.7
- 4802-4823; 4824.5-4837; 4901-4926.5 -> -0.1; 12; 11.5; 11.9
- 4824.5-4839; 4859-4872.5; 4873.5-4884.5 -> 2.0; 12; 11.4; 11.6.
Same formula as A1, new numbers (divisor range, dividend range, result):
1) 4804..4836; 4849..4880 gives 0.90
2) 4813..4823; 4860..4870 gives 0.83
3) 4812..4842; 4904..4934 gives 1.01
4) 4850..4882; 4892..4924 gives 1.11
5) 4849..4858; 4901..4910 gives 1.06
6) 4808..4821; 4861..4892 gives 0.93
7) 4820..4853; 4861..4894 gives 0.93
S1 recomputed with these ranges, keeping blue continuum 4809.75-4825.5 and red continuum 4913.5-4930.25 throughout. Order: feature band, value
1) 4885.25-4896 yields 0.029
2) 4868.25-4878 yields 0.055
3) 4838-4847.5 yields 0.009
